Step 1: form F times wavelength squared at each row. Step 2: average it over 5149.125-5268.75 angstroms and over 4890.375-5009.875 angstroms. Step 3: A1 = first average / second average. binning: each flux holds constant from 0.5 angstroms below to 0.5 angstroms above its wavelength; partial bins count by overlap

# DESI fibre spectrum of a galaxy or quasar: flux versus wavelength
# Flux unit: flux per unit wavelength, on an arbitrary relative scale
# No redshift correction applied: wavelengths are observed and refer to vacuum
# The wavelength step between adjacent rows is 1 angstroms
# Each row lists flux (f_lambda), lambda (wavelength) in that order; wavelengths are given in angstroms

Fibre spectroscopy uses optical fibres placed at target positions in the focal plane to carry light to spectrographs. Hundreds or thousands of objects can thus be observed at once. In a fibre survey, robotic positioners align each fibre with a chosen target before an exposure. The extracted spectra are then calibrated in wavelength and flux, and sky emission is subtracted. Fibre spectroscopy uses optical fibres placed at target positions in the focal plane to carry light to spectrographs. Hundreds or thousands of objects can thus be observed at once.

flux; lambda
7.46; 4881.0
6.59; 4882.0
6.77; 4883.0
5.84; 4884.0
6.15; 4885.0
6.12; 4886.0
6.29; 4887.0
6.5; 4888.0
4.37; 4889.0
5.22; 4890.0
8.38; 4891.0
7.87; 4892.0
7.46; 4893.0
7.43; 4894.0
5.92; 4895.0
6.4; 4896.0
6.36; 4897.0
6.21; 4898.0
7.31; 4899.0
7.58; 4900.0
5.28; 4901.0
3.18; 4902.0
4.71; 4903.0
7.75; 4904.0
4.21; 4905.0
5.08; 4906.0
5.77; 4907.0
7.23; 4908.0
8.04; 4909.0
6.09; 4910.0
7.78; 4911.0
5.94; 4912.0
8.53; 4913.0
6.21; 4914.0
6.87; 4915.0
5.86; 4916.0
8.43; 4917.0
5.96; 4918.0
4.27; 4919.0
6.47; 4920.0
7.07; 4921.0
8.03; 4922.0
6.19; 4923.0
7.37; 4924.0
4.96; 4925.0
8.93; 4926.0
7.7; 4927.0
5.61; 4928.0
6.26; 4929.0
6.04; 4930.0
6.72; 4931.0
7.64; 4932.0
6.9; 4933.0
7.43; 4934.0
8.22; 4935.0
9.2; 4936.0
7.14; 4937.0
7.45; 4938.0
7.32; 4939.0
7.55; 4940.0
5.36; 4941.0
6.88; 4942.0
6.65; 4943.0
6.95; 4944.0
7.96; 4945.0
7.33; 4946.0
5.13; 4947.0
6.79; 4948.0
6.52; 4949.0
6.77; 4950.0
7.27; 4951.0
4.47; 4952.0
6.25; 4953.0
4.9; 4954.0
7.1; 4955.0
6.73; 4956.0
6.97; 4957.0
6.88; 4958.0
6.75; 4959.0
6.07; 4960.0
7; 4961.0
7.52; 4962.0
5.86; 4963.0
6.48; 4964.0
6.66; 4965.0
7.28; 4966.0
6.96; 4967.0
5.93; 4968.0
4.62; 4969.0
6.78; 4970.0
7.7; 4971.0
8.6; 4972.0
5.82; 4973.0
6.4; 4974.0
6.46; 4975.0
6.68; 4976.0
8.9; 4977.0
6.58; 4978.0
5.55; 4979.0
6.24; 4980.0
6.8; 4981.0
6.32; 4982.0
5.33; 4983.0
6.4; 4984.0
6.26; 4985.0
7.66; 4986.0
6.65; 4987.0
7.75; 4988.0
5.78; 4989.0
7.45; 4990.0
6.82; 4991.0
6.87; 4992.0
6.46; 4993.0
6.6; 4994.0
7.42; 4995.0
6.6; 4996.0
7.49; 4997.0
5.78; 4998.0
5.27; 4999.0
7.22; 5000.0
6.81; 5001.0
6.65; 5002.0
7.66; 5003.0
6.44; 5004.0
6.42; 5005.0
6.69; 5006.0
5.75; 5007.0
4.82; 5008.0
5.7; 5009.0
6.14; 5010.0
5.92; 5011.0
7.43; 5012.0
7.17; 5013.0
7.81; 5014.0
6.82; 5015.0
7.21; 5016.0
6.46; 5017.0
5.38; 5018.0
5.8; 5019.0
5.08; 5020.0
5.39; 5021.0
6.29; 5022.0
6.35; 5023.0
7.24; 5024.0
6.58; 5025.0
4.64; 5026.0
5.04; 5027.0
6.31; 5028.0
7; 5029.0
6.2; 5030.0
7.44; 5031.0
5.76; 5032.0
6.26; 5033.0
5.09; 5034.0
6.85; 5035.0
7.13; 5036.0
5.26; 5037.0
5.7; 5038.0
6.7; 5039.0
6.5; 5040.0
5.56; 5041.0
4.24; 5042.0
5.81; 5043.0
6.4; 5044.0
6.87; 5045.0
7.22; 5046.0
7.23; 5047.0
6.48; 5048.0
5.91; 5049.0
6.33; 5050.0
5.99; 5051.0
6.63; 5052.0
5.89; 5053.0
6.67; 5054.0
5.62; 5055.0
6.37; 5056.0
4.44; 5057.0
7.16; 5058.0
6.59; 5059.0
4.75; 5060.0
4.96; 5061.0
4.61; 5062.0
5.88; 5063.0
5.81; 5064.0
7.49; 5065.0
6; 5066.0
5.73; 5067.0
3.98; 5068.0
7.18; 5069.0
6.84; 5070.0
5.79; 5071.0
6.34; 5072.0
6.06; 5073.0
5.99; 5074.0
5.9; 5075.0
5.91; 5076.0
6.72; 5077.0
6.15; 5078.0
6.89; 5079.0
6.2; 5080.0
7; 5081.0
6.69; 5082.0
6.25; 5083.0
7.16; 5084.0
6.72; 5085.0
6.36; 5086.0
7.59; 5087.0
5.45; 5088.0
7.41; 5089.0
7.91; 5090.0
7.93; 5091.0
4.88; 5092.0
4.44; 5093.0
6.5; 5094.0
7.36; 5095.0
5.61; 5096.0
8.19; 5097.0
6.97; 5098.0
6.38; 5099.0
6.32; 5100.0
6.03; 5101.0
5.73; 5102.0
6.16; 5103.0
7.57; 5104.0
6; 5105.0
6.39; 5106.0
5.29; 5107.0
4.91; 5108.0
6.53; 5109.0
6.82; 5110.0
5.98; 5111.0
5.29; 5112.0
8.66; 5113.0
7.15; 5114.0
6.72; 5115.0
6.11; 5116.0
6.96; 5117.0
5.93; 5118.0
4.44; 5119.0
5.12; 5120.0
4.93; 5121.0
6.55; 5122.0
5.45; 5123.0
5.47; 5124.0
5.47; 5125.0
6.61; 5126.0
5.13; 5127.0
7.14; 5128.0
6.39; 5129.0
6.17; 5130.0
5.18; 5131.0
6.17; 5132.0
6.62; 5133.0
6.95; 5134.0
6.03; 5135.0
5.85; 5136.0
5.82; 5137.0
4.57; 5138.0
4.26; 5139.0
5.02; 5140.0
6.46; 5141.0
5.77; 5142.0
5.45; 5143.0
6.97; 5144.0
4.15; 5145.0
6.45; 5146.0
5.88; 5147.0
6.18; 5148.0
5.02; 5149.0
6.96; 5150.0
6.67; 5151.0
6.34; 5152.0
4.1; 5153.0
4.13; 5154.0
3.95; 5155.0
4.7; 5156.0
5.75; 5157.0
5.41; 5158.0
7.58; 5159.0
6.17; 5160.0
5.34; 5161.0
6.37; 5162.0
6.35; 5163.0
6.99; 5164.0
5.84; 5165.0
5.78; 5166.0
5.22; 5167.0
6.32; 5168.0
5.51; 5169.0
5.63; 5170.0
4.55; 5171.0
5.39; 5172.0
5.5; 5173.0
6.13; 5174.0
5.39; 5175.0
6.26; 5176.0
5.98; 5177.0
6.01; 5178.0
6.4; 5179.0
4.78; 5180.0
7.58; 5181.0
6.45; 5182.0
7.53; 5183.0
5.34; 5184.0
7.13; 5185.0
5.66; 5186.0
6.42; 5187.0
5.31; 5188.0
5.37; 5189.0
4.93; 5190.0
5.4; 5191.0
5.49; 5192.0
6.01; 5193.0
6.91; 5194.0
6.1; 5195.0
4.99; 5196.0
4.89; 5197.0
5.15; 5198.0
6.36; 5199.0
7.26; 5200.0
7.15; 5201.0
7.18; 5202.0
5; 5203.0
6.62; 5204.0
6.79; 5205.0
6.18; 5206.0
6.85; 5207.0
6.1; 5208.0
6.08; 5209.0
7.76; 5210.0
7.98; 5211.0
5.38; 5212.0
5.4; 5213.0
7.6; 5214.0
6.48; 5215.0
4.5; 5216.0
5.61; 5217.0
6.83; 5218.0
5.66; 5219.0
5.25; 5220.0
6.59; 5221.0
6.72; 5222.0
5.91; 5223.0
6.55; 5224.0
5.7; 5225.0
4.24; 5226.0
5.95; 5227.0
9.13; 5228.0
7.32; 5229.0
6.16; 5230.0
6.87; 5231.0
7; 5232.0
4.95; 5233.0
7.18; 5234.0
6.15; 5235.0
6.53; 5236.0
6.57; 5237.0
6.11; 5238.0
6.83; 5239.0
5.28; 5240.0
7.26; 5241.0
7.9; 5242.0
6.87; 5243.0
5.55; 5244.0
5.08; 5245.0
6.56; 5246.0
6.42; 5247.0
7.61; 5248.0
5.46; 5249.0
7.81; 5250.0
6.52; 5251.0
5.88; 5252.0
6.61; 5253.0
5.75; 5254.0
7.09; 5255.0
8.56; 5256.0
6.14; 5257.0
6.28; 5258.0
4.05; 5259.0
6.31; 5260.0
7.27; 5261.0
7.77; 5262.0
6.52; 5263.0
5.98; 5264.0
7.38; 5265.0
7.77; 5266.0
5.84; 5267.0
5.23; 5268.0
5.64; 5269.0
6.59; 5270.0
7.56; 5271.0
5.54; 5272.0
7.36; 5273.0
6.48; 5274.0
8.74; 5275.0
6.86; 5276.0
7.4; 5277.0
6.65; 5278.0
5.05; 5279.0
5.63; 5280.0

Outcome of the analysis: 1.0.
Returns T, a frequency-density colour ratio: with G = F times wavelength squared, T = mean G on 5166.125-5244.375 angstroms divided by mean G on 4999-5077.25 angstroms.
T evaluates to 1.07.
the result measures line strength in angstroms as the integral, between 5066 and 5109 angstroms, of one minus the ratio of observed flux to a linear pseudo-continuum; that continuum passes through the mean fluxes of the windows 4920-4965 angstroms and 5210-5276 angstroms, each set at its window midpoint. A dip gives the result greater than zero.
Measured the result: 1.9 angstroms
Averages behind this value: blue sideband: 6.82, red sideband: 6.47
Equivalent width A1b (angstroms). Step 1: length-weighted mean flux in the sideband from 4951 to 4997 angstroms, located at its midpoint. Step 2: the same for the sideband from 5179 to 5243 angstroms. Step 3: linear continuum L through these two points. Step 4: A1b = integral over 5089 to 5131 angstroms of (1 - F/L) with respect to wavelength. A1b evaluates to 1.2 angstroms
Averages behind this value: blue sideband 6.62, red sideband 6.27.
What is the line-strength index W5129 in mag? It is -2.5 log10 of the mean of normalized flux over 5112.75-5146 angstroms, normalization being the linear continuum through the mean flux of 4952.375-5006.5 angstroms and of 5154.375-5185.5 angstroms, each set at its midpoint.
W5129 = 0.03 mag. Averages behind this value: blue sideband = 6.65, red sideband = 5.91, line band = 5.92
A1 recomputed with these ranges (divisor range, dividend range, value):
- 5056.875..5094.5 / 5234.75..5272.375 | 1.12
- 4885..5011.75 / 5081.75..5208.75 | 0.99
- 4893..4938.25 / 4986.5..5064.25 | 0.98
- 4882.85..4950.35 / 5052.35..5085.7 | 0.98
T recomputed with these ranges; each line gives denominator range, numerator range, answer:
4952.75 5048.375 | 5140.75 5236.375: 1.01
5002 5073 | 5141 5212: 1.02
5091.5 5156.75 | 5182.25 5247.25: 1.09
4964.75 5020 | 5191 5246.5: 1.04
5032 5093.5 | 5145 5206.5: 0.99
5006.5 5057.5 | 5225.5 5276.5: 1.16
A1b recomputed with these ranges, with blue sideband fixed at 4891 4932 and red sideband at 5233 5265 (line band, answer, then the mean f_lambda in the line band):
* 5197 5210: 0.2 angstroms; 6.39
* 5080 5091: -0.6 angstroms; 6.87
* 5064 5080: 0.9 angstroms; 6.19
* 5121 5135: 1.0 angstroms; 6.06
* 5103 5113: 0.5 angstroms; 6.22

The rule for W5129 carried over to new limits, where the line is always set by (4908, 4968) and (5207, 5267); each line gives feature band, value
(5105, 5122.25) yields 0.09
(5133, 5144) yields 0.15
